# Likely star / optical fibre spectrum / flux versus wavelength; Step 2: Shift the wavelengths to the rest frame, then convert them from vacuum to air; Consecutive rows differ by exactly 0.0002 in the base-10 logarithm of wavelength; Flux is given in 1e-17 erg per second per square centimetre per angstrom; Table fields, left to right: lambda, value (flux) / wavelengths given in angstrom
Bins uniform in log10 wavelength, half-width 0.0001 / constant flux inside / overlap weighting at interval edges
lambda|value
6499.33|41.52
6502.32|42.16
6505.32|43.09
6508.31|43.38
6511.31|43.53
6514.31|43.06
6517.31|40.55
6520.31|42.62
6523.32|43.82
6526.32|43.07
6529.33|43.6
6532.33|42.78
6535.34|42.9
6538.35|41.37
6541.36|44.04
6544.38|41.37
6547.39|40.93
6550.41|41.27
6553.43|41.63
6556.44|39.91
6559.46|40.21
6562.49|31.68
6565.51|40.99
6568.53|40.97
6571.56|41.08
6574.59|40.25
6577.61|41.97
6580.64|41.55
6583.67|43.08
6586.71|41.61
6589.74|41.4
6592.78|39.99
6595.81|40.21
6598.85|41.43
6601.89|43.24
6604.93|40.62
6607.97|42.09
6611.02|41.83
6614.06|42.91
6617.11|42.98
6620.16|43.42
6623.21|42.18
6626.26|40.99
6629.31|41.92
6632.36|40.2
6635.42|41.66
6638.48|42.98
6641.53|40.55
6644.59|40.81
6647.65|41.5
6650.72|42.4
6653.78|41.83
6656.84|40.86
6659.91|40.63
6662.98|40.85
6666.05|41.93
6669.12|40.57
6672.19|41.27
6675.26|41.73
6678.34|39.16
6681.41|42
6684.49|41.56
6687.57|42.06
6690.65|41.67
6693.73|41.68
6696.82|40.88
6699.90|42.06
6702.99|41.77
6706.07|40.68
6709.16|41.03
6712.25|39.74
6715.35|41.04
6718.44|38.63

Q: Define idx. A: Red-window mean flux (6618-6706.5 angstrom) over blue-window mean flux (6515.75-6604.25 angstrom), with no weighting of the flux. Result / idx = 1.00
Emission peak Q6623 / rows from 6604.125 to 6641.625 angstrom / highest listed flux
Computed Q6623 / 43.42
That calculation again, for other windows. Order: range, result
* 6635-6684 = 42.98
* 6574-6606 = 43.24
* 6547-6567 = 41.63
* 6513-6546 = 44.04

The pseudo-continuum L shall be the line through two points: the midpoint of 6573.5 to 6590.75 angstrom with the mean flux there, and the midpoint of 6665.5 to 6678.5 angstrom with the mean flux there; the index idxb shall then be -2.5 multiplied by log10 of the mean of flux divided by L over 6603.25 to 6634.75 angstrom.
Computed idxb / -0.01 mag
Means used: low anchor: 41.7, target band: 41.9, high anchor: 41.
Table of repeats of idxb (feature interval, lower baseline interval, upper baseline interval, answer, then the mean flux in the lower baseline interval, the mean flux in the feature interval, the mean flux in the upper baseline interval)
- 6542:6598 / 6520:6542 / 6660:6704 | 0.05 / 43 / 40.6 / 41.3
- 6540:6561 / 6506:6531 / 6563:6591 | 0.02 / 43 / 41.3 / 41.1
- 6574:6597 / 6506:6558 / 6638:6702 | 0.02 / 42.4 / 41.3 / 41.4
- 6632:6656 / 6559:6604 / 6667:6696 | -0.01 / 40.7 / 41.5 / 41.3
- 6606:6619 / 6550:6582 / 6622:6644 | -0.04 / 40.1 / 42.4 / 41.5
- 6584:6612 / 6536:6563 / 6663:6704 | -0.01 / 40.7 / 41.4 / 41.4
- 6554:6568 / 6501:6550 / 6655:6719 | 0.10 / 42.6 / 38.6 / 41.1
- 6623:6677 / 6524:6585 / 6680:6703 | 0.01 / 41.3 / 41.4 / 41.7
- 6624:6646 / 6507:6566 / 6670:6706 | 0.00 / 41.6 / 41.3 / 41.4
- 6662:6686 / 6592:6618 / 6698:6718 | 0.00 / 41.7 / 41.1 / 40.9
